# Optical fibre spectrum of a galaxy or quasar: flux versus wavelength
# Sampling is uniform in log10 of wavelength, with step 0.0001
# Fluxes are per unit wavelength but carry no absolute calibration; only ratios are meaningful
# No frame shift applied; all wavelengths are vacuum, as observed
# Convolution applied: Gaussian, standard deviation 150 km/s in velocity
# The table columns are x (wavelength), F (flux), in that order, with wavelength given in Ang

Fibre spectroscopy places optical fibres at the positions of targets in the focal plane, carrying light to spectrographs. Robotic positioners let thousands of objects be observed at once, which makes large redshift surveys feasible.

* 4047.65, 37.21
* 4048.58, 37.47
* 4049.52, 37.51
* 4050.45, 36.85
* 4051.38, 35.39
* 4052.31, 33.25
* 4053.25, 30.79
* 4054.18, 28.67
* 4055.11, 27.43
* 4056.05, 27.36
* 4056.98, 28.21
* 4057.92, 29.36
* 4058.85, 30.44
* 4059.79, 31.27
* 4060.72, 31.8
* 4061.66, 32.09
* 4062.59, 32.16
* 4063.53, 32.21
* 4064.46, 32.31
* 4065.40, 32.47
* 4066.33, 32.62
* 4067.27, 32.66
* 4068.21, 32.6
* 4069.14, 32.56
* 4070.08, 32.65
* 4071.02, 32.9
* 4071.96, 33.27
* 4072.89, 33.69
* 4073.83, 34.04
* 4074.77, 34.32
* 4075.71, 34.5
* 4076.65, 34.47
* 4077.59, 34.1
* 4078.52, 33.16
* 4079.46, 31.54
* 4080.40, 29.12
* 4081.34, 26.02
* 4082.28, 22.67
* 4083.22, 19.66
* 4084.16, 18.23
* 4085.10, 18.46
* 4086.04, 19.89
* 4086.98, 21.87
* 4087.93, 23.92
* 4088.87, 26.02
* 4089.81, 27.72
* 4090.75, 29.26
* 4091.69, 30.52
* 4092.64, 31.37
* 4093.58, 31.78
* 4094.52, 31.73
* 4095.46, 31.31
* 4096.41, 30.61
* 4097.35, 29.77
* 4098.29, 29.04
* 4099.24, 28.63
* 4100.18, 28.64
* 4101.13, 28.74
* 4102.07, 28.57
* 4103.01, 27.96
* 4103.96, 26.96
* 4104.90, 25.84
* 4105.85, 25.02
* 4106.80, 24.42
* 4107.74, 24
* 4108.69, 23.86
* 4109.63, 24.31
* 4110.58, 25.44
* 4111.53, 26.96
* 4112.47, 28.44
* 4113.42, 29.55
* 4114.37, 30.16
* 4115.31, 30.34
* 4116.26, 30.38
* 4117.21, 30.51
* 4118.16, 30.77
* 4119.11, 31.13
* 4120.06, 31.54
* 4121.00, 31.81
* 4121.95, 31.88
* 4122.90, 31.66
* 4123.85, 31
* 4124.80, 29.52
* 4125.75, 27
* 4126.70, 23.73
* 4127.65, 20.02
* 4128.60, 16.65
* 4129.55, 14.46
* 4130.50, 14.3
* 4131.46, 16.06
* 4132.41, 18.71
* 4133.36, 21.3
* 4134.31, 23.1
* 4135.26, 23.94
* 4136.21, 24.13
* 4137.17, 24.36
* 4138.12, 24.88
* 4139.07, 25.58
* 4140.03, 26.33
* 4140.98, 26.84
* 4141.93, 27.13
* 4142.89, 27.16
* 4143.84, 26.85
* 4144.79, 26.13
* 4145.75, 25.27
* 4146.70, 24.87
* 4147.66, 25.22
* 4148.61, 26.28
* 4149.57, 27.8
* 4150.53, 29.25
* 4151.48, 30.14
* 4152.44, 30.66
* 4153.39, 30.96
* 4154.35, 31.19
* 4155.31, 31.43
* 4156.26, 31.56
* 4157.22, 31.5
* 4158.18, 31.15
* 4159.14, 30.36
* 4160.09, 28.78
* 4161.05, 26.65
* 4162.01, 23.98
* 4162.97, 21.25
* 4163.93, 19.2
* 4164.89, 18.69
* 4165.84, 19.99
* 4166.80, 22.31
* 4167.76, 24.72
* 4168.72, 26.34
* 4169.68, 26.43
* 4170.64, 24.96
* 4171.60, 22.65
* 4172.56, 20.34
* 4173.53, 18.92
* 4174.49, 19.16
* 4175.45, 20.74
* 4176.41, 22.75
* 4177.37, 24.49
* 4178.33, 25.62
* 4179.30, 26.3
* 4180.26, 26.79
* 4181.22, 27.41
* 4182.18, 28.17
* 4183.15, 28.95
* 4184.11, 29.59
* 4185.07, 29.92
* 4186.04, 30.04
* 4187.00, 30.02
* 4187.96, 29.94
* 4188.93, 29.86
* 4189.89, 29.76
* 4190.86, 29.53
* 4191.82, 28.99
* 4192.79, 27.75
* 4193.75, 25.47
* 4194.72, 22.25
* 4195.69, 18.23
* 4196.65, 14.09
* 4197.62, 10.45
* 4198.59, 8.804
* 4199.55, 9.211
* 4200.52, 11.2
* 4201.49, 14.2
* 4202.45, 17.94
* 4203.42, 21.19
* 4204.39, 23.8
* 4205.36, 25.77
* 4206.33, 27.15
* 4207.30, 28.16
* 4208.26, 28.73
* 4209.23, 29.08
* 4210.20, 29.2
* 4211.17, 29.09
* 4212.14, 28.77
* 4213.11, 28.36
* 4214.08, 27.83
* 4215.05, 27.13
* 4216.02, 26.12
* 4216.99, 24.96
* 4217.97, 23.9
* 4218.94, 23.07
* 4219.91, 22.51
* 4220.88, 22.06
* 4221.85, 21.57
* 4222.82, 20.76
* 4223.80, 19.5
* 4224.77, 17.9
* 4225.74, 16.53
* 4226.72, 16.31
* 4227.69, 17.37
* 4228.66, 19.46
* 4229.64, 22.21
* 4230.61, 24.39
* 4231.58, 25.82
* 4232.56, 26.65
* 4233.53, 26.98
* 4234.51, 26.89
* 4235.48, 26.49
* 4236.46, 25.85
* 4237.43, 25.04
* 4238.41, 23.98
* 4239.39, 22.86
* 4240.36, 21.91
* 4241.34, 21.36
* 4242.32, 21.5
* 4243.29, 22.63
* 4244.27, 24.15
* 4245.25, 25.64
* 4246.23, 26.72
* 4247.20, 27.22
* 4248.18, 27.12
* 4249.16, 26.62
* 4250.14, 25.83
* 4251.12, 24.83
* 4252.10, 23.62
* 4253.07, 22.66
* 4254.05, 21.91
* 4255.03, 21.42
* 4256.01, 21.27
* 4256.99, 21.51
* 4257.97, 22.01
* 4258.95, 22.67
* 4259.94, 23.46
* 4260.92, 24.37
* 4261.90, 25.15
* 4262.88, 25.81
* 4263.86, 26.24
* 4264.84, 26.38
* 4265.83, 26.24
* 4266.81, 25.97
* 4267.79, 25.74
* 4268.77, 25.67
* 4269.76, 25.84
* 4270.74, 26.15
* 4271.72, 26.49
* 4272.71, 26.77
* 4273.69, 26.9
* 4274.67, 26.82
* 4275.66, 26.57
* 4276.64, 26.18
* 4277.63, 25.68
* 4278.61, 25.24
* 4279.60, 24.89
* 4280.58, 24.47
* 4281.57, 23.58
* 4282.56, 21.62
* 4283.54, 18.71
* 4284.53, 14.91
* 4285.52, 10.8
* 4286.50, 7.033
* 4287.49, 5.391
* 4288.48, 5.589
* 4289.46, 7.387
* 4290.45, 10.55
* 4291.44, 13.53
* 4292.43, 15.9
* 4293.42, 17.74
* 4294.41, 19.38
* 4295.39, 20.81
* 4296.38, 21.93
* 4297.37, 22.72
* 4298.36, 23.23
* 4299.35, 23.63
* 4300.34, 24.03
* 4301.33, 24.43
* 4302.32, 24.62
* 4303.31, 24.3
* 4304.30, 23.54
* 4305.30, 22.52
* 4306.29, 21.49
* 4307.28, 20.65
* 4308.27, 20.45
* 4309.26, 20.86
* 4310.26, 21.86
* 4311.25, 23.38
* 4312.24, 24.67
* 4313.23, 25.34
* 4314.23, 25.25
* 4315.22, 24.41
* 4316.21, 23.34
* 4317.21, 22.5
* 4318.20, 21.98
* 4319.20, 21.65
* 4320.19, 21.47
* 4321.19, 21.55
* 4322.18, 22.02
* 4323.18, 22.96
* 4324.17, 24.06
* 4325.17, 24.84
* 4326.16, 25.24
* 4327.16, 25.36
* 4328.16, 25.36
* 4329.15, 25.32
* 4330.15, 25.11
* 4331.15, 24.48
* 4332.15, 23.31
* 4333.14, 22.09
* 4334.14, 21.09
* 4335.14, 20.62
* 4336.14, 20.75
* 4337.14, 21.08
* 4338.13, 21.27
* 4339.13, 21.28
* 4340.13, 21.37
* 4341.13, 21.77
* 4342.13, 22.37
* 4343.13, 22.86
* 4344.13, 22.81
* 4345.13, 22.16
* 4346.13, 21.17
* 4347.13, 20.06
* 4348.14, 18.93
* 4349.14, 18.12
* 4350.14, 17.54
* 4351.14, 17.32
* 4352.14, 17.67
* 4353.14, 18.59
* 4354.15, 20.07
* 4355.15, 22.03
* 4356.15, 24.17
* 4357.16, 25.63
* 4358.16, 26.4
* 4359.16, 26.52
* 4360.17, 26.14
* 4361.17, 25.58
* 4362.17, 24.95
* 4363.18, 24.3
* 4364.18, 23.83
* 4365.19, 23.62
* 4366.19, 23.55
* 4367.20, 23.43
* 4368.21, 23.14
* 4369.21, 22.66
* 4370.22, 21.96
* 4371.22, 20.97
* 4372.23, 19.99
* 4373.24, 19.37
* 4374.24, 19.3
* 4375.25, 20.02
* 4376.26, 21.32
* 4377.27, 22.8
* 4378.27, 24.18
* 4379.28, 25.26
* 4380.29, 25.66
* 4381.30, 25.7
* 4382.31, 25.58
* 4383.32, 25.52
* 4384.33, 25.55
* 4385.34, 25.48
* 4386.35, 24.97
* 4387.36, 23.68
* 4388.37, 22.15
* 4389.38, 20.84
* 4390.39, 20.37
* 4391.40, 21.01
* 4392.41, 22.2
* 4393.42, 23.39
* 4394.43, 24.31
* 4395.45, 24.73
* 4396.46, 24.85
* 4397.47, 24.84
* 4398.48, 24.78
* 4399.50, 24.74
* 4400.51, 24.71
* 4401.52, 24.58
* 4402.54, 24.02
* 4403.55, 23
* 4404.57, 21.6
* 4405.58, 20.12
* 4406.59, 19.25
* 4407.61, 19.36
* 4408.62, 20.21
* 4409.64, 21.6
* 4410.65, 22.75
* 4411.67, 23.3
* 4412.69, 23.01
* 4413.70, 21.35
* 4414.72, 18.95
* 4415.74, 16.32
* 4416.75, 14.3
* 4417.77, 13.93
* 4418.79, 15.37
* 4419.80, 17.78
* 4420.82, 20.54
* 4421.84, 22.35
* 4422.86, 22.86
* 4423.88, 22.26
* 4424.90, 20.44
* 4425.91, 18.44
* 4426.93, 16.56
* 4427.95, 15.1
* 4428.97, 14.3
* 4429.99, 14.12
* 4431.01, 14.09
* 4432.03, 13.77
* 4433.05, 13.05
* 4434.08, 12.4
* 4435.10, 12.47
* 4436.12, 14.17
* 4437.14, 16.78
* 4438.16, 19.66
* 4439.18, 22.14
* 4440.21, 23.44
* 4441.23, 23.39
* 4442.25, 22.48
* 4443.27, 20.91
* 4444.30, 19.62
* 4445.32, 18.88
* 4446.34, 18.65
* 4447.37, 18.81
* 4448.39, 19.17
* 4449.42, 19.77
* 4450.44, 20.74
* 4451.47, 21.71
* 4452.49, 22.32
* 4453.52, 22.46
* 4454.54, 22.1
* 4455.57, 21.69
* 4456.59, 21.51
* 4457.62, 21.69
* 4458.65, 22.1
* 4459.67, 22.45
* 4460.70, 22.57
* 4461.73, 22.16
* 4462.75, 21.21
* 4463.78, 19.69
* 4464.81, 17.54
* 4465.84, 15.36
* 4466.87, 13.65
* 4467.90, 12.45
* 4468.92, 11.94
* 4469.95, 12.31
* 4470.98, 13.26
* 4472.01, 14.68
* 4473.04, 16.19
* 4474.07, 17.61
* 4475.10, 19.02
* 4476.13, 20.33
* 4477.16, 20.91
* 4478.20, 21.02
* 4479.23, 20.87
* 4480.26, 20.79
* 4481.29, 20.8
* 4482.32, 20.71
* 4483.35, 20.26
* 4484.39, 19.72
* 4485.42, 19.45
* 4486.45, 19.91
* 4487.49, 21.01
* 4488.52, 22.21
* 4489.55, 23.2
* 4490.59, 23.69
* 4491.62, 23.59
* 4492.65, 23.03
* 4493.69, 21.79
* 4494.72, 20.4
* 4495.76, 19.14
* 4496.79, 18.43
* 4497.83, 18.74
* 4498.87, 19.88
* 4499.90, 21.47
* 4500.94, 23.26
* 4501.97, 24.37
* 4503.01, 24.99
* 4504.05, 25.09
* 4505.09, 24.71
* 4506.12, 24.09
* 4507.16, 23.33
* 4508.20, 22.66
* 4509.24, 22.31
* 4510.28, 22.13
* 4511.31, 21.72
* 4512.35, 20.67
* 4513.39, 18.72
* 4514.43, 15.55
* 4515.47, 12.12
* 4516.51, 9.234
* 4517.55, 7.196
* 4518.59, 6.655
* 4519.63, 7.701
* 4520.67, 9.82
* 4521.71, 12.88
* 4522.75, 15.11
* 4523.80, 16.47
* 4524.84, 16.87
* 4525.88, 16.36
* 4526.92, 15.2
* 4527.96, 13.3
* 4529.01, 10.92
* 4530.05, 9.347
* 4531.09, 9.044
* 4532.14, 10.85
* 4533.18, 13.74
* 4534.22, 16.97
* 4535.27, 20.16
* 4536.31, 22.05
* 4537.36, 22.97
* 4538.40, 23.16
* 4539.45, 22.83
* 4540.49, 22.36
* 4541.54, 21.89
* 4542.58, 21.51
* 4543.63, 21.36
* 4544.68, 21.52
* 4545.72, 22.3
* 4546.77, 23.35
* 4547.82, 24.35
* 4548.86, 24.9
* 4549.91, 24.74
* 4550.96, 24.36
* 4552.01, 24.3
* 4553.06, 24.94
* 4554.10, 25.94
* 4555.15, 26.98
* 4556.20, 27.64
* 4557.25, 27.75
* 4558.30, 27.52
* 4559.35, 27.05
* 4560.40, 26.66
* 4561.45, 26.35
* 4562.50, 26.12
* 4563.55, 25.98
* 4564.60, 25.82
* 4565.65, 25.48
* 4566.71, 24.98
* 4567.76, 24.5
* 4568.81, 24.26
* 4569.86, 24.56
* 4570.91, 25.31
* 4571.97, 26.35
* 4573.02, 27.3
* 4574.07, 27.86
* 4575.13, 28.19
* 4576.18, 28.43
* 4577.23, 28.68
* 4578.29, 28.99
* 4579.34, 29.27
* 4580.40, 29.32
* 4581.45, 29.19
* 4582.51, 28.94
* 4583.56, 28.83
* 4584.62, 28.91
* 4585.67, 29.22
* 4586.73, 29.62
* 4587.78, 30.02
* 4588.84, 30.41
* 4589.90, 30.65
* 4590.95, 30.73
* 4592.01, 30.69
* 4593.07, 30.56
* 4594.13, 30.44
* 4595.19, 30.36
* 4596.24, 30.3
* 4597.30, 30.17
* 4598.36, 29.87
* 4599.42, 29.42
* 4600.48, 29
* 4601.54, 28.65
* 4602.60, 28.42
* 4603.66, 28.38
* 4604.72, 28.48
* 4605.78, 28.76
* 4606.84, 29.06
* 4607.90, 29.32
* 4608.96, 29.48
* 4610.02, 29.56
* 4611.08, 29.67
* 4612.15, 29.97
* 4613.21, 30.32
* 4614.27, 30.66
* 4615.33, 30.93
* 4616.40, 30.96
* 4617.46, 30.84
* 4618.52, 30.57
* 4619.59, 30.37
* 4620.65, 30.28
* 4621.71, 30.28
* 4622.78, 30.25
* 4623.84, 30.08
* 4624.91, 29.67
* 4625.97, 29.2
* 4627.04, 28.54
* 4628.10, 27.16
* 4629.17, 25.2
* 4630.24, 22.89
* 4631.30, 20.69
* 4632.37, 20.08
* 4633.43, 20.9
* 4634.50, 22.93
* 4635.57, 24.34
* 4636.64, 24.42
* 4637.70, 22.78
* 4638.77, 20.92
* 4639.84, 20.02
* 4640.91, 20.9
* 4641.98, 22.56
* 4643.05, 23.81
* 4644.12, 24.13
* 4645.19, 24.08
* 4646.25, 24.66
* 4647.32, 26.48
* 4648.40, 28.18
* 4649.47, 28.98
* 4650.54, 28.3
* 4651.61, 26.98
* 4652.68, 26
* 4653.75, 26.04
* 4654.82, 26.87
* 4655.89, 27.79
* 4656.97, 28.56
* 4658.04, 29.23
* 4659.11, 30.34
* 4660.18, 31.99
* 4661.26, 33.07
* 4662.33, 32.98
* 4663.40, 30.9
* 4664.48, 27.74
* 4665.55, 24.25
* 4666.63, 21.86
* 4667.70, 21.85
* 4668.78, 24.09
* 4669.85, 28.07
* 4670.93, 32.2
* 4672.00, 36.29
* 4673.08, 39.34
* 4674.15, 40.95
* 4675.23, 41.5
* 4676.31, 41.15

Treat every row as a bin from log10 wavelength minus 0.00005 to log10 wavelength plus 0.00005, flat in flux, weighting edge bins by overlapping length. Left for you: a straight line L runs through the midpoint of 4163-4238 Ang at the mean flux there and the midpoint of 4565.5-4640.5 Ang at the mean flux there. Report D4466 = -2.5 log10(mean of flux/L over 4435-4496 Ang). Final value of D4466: 0.32 mag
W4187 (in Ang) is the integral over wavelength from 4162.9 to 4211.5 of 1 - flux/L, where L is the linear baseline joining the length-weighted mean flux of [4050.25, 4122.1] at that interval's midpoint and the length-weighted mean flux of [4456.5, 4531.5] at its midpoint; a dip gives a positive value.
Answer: 5.5 Ang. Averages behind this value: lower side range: 29.4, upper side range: 18.4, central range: 23.6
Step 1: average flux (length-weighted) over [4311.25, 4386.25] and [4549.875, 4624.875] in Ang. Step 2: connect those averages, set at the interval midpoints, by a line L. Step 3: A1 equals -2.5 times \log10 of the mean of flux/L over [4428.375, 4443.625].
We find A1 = 0.41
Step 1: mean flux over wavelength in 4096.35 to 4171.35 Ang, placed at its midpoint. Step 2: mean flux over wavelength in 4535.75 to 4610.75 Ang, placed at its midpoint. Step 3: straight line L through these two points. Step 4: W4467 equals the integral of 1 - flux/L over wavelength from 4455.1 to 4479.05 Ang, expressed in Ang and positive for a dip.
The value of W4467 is 7.60 Ang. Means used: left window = 26.4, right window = 27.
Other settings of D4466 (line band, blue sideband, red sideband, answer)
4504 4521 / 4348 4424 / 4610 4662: 0.39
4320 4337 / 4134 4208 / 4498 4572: -0.01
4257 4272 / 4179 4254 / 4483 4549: -0.08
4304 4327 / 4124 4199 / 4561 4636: 0.14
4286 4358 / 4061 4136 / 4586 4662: 0.31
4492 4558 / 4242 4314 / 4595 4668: 0.31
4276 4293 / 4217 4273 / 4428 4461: 0.34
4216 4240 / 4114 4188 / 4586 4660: 0.16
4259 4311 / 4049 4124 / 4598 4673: 0.32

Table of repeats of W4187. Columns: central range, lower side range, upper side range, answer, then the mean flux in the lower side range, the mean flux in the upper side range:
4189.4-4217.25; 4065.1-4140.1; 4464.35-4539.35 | 2.1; 27.5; 18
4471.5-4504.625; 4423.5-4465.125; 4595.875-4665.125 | 0.5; 19.2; 27.6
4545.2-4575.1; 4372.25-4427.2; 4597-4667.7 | 0.0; 21.9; 27.4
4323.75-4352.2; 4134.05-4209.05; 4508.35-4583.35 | 1.7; 24.9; 21.5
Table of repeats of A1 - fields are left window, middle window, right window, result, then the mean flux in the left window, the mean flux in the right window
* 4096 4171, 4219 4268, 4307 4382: 0.04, 26.4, 22.6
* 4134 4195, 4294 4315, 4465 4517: 0.03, 26.3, 19.7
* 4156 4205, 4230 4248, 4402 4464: -0.09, 23.7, 19.5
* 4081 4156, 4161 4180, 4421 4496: 0.12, 26.5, 19.2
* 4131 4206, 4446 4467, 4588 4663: 0.29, 24.5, 27.9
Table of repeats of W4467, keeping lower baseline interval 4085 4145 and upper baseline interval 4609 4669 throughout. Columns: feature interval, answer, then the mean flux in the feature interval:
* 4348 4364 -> 2.7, 22.2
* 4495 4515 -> 3.9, 21.6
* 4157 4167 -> 0.6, 24.8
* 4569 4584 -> -0.5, 27.9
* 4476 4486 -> 2.4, 20.5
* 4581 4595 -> -1.6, 29.9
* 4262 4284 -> 1.0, 25.4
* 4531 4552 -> 4.5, 21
